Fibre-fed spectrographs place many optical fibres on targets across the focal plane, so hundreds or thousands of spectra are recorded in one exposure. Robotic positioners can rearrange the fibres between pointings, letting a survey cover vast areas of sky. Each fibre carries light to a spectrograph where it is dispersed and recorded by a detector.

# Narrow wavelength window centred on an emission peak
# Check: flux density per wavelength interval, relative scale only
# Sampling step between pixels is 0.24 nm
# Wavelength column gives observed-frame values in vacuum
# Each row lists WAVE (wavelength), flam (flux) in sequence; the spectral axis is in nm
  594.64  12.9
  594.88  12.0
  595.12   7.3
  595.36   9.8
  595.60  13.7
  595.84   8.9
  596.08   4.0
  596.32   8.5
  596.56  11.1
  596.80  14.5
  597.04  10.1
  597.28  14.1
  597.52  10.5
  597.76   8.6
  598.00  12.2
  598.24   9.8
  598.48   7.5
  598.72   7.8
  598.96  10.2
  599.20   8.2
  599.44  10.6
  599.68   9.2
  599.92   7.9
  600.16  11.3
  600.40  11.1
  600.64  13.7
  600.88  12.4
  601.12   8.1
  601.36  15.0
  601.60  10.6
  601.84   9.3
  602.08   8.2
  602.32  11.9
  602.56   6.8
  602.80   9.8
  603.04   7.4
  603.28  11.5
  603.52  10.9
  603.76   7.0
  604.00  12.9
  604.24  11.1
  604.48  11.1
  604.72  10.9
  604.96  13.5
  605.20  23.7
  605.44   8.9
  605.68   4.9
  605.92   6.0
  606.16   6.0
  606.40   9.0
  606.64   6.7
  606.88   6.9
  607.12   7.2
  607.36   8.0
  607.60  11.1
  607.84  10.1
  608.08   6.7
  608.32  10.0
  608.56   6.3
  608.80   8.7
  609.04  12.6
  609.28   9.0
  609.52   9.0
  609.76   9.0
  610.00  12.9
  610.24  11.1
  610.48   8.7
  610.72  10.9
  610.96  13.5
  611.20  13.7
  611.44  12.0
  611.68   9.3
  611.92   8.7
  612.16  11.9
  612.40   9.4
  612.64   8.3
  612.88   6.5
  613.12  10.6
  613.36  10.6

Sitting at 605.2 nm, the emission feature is H-beta 4861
